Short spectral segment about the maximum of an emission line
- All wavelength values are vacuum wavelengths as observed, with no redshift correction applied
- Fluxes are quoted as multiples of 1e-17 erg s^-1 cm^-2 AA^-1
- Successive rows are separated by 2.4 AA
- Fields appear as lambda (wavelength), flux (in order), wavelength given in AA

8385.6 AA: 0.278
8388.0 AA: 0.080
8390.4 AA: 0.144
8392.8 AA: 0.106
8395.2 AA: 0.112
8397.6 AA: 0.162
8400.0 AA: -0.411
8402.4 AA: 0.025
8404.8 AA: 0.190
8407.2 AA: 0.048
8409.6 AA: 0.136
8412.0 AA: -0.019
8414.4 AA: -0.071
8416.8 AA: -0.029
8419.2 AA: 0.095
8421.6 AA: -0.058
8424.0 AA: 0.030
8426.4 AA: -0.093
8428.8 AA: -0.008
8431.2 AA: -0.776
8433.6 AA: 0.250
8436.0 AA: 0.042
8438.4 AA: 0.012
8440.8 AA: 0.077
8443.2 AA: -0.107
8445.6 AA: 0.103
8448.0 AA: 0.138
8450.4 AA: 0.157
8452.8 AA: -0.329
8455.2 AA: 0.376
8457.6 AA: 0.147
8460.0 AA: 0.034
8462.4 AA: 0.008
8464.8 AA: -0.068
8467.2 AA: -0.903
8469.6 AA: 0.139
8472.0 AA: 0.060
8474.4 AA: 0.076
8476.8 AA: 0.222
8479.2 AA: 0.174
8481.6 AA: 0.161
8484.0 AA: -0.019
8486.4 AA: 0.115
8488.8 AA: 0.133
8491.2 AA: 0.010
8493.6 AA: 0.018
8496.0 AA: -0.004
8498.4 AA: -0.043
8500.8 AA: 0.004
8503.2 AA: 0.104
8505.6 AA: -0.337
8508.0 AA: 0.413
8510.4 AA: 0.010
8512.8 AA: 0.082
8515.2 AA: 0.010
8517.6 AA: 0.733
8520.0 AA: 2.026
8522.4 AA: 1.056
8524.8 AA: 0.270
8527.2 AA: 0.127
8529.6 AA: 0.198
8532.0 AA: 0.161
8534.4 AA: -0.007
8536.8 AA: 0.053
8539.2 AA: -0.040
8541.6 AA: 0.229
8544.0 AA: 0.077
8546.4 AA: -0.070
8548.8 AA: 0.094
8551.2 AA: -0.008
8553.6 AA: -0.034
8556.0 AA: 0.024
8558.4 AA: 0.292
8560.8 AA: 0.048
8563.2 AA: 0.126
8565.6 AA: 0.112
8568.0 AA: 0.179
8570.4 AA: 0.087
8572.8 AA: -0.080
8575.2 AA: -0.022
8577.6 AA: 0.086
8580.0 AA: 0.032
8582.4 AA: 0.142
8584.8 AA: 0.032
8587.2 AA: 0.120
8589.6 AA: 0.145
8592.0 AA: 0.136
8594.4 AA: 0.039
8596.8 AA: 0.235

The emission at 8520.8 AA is Hbeta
